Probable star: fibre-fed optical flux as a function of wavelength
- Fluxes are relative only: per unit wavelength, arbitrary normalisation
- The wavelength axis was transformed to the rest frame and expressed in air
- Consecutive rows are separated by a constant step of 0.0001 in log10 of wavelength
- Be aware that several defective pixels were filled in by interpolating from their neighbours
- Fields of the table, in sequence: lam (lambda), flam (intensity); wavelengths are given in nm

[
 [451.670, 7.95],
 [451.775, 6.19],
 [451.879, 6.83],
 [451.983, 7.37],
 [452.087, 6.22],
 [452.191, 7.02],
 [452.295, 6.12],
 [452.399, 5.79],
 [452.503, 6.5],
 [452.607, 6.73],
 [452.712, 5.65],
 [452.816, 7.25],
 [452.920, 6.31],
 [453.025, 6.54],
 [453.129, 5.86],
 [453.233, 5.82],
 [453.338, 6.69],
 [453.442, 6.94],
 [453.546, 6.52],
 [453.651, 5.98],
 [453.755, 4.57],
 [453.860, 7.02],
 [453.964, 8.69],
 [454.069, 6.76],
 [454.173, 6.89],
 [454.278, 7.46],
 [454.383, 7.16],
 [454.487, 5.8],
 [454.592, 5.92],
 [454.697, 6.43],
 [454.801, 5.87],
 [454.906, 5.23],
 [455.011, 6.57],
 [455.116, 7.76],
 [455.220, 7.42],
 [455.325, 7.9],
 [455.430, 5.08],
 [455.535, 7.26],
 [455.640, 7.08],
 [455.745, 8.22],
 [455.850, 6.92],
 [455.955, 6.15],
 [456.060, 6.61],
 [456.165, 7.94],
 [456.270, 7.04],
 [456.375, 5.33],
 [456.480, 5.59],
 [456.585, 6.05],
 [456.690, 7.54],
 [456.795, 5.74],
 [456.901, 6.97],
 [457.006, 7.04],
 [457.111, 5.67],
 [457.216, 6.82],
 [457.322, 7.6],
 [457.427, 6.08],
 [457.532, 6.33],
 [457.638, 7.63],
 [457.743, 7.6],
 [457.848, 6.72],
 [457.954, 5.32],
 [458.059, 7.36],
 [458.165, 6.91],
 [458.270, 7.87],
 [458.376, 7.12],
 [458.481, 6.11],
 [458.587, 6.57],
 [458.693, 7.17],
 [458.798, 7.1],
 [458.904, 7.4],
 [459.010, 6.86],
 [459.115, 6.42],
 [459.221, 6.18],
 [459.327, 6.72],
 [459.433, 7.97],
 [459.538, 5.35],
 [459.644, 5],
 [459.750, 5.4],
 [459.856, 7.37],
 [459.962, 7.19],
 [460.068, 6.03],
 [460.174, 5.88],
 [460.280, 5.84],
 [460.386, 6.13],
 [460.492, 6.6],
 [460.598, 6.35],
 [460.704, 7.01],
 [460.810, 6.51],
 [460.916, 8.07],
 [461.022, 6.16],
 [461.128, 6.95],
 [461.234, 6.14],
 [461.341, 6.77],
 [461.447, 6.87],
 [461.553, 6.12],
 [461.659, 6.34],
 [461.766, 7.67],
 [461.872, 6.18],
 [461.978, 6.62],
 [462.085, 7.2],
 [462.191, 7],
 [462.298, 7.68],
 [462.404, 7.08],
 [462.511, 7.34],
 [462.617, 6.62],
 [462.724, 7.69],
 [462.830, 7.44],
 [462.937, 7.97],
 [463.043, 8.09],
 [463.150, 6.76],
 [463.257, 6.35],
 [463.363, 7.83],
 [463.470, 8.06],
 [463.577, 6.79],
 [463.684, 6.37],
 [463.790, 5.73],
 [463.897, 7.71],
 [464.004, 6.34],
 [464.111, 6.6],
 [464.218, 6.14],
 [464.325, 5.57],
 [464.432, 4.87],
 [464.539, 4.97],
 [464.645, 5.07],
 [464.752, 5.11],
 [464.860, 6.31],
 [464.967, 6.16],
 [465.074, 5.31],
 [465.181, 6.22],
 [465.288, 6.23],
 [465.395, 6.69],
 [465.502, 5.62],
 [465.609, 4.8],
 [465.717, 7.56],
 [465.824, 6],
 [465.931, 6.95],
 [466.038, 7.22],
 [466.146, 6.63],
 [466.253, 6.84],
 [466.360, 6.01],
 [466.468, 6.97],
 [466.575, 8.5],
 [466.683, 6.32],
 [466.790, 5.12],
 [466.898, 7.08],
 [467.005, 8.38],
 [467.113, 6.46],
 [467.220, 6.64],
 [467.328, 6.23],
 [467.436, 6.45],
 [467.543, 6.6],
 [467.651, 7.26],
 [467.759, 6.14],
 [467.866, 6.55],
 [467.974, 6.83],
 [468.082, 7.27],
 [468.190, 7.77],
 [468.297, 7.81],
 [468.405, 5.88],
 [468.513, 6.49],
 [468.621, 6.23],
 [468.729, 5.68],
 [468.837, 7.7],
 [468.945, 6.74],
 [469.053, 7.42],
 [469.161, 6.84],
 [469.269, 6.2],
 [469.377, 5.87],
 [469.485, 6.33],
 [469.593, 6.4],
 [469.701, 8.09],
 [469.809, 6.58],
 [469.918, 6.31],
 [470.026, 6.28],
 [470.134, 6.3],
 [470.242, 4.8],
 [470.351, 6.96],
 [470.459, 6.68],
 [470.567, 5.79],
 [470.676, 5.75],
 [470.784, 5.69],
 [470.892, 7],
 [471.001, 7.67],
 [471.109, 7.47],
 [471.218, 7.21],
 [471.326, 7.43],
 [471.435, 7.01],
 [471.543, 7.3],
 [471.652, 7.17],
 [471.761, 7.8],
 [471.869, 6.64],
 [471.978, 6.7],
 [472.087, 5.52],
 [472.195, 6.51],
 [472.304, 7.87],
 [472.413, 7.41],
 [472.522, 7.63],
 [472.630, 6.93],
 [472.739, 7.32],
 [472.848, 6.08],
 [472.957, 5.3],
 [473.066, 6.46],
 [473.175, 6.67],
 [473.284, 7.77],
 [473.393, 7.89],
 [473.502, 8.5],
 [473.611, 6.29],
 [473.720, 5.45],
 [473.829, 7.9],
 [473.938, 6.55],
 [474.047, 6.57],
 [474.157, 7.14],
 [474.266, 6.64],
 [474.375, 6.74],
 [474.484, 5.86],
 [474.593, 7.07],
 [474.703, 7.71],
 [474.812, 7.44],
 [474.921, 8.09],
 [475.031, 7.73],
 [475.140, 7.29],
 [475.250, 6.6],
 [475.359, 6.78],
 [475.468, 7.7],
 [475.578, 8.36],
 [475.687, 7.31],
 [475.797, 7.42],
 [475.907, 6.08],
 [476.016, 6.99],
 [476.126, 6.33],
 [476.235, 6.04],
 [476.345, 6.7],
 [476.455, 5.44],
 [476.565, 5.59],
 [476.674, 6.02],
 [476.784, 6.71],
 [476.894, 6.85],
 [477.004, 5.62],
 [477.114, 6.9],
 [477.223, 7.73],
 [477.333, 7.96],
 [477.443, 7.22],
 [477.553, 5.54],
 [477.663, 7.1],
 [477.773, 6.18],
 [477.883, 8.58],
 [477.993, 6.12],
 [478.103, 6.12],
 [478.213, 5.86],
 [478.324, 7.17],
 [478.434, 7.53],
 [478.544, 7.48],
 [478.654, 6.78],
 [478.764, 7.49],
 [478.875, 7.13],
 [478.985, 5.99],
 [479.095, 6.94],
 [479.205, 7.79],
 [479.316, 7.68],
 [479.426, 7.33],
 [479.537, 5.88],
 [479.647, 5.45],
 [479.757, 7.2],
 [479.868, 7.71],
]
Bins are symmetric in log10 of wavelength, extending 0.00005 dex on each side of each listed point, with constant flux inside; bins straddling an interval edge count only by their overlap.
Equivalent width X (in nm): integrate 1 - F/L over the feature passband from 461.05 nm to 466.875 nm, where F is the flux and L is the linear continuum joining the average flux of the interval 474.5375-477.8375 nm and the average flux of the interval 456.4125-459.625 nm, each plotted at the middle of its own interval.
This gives 0.154 nm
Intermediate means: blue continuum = 6.7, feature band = 6.58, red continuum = 6.89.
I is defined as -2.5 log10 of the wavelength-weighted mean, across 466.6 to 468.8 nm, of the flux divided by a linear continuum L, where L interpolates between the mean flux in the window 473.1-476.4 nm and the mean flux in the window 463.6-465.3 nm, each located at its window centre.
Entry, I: -0.07 mag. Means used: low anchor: 5.93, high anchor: 7.05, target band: 6.69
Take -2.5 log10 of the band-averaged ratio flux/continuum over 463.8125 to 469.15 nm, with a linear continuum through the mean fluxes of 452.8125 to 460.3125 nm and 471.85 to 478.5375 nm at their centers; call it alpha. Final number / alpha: 0.05 mag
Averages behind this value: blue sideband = 6.63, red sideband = 6.86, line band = 6.48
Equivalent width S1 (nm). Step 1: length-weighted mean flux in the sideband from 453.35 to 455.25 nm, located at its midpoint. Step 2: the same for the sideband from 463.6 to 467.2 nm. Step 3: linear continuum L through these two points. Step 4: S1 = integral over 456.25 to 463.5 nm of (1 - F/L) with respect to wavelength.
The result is -0.34 nm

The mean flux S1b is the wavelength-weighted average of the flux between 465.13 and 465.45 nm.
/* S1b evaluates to 6.39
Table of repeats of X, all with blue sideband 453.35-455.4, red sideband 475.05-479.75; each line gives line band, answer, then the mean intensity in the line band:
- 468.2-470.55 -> 0.070 nm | 6.56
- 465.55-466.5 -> 0.028 nm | 6.54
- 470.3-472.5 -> -0.037 nm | 6.89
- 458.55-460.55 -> 0.064 nm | 6.48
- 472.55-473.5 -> -0.019 nm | 6.92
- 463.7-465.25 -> 0.196 nm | 5.88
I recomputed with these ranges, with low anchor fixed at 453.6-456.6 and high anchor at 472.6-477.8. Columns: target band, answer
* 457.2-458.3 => -0.04 mag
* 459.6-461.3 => 0.05 mag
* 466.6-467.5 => 0.02 mag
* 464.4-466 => 0.15 mag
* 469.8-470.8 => 0.12 mag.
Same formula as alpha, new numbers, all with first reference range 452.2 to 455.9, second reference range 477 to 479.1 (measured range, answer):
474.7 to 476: -0.07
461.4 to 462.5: -0.03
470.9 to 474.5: -0.02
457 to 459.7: -0.01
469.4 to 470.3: 0.07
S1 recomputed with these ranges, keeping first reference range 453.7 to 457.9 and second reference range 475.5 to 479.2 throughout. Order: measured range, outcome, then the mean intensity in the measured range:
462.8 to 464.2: -0.06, 7.05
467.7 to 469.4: 0.01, 6.73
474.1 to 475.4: -0.06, 7.09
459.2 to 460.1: 0.05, 6.37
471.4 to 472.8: -0.06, 7.06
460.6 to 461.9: 0.00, 6.73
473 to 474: -0.04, 7.03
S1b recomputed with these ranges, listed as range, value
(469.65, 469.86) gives 7.34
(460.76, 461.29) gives 6.77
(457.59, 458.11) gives 6.93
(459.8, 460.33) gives 6.45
